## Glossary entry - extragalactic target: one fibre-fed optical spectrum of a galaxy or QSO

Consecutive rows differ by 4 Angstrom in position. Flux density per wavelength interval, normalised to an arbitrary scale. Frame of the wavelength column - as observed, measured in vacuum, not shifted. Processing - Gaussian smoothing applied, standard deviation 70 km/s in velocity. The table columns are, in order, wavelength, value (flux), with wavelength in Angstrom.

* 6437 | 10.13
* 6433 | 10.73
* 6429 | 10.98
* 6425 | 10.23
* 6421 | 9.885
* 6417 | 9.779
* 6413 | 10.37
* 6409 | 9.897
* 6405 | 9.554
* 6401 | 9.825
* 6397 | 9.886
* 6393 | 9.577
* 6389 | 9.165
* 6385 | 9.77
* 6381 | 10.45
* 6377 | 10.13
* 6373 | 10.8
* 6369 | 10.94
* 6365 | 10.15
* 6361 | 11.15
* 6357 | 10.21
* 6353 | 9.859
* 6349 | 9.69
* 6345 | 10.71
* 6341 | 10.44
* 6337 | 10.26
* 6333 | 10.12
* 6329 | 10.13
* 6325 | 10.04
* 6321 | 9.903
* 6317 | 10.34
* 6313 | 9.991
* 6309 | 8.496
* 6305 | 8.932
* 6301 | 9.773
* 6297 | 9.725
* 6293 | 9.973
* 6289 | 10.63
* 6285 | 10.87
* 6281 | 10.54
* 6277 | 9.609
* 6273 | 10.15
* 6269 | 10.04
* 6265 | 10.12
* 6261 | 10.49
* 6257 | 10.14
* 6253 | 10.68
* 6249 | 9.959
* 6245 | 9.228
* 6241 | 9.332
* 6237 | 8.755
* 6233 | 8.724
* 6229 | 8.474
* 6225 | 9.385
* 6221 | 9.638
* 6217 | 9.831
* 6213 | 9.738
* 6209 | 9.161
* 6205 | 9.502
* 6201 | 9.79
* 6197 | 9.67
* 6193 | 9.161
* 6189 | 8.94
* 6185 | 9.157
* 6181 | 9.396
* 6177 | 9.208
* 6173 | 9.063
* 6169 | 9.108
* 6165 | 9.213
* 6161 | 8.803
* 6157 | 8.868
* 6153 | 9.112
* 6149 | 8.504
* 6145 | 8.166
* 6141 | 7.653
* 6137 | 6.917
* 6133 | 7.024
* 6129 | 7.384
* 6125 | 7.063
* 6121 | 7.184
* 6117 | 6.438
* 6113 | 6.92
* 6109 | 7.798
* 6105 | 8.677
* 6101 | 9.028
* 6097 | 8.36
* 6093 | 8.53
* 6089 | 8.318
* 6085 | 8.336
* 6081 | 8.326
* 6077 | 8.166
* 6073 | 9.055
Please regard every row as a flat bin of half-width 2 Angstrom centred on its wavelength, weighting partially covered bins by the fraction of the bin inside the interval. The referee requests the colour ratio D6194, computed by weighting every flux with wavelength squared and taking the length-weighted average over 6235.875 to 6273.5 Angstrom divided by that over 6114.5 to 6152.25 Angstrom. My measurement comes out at 1.39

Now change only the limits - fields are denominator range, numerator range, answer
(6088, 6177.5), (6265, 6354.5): 1.30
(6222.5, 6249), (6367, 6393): 1.17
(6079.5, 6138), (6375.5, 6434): 1.42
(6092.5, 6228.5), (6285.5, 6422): 1.24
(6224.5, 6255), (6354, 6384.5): 1.17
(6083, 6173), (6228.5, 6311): 1.26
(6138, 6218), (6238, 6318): 1.13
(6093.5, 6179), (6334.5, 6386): 1.37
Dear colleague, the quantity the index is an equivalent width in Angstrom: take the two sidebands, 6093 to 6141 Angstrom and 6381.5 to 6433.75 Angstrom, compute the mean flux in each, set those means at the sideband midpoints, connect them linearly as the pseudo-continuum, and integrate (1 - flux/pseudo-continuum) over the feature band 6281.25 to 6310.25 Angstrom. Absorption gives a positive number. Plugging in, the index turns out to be -2.6 Angstrom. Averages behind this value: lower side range 7.57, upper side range 9.97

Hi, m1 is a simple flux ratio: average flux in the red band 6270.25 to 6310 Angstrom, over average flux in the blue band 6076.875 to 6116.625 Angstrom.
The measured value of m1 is 1.21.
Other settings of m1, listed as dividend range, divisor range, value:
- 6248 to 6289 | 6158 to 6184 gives 1.13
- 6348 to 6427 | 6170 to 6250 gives 1.08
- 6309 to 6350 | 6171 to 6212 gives 1.08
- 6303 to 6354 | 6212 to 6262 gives 1.04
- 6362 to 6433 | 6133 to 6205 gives 1.15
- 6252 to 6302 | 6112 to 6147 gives 1.42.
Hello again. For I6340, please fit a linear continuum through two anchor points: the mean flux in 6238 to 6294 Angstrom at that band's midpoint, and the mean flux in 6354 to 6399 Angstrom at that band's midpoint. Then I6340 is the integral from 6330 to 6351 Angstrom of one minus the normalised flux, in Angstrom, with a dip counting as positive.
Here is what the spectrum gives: -0.2 Angstrom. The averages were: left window 10.1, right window 10.2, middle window 10.2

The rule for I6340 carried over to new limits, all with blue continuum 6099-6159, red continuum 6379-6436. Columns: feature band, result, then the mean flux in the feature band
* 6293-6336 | -2.3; 9.77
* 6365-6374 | -0.9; 10.7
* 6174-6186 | -1.5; 9.25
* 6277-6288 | -1.8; 10.5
